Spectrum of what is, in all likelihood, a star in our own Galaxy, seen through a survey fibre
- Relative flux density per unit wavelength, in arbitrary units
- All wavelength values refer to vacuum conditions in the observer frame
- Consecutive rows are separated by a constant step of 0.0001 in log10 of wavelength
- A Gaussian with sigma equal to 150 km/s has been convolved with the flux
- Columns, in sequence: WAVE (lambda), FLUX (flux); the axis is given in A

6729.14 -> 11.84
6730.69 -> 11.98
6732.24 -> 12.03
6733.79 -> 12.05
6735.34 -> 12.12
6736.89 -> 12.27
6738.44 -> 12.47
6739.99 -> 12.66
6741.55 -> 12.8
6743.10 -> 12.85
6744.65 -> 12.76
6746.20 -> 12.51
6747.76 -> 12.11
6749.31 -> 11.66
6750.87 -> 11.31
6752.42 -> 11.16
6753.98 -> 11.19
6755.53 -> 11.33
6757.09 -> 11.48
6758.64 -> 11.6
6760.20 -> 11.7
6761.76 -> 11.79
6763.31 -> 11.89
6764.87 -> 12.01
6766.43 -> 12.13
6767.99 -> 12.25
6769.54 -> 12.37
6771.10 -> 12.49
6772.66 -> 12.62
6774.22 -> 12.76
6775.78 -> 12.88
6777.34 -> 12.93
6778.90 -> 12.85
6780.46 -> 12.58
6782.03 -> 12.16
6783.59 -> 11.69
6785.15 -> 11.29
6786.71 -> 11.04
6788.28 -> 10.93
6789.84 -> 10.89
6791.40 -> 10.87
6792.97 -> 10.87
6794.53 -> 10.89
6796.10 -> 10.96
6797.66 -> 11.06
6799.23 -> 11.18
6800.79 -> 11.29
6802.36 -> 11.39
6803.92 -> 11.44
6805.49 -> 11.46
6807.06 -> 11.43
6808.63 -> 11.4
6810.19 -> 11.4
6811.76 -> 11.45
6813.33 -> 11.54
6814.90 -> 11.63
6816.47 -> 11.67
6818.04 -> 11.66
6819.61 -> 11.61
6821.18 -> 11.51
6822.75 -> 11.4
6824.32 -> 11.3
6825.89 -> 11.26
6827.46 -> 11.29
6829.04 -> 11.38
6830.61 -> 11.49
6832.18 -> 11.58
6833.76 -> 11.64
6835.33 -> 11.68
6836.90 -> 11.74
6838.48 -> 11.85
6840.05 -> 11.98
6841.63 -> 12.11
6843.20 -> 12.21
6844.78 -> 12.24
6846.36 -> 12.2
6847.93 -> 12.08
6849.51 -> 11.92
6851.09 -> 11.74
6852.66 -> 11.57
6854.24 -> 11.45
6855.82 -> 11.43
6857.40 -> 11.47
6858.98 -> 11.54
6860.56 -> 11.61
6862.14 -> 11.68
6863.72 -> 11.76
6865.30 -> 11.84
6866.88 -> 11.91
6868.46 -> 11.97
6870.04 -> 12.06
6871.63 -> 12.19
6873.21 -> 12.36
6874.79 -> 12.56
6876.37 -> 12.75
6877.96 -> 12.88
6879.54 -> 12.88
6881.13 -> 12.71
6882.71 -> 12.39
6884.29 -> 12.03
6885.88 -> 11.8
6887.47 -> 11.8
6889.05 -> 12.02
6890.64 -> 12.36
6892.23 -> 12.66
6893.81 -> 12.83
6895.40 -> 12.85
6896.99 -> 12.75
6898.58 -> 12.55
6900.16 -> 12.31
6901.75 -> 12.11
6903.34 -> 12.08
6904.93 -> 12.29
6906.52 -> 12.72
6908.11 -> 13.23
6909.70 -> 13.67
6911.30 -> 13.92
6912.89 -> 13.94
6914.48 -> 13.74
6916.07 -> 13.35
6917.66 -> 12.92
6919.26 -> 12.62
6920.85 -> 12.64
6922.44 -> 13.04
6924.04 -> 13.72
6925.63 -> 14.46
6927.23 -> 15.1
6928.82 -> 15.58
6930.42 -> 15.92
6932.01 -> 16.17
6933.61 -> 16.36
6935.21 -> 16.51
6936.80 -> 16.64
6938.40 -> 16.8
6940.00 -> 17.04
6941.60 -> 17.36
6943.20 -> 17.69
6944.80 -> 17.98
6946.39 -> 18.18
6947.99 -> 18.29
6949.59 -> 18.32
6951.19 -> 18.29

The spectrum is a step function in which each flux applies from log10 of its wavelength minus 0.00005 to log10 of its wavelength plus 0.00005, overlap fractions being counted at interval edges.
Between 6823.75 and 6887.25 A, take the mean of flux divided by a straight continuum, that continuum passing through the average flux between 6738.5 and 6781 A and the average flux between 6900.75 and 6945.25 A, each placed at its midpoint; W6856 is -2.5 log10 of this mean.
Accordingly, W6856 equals 0.14 mag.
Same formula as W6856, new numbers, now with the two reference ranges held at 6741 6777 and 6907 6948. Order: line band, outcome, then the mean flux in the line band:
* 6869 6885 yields 0.14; 12.5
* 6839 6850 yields 0.13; 12.1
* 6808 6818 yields 0.14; 11.5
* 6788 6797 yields 0.16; 10.9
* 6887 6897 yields 0.17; 12.5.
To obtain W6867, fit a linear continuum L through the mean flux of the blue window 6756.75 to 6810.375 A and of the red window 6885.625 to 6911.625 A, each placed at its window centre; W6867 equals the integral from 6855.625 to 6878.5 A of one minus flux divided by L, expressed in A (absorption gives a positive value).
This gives 0.6 A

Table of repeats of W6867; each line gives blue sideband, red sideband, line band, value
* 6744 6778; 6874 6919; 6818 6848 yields 1.7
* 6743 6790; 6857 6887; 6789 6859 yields 3.2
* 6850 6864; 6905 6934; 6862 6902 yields 0.7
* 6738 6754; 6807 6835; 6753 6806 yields 0.7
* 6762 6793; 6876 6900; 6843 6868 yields 1.1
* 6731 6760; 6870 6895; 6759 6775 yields -0.1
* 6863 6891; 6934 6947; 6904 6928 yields 3.0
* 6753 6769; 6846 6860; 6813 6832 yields 0.4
